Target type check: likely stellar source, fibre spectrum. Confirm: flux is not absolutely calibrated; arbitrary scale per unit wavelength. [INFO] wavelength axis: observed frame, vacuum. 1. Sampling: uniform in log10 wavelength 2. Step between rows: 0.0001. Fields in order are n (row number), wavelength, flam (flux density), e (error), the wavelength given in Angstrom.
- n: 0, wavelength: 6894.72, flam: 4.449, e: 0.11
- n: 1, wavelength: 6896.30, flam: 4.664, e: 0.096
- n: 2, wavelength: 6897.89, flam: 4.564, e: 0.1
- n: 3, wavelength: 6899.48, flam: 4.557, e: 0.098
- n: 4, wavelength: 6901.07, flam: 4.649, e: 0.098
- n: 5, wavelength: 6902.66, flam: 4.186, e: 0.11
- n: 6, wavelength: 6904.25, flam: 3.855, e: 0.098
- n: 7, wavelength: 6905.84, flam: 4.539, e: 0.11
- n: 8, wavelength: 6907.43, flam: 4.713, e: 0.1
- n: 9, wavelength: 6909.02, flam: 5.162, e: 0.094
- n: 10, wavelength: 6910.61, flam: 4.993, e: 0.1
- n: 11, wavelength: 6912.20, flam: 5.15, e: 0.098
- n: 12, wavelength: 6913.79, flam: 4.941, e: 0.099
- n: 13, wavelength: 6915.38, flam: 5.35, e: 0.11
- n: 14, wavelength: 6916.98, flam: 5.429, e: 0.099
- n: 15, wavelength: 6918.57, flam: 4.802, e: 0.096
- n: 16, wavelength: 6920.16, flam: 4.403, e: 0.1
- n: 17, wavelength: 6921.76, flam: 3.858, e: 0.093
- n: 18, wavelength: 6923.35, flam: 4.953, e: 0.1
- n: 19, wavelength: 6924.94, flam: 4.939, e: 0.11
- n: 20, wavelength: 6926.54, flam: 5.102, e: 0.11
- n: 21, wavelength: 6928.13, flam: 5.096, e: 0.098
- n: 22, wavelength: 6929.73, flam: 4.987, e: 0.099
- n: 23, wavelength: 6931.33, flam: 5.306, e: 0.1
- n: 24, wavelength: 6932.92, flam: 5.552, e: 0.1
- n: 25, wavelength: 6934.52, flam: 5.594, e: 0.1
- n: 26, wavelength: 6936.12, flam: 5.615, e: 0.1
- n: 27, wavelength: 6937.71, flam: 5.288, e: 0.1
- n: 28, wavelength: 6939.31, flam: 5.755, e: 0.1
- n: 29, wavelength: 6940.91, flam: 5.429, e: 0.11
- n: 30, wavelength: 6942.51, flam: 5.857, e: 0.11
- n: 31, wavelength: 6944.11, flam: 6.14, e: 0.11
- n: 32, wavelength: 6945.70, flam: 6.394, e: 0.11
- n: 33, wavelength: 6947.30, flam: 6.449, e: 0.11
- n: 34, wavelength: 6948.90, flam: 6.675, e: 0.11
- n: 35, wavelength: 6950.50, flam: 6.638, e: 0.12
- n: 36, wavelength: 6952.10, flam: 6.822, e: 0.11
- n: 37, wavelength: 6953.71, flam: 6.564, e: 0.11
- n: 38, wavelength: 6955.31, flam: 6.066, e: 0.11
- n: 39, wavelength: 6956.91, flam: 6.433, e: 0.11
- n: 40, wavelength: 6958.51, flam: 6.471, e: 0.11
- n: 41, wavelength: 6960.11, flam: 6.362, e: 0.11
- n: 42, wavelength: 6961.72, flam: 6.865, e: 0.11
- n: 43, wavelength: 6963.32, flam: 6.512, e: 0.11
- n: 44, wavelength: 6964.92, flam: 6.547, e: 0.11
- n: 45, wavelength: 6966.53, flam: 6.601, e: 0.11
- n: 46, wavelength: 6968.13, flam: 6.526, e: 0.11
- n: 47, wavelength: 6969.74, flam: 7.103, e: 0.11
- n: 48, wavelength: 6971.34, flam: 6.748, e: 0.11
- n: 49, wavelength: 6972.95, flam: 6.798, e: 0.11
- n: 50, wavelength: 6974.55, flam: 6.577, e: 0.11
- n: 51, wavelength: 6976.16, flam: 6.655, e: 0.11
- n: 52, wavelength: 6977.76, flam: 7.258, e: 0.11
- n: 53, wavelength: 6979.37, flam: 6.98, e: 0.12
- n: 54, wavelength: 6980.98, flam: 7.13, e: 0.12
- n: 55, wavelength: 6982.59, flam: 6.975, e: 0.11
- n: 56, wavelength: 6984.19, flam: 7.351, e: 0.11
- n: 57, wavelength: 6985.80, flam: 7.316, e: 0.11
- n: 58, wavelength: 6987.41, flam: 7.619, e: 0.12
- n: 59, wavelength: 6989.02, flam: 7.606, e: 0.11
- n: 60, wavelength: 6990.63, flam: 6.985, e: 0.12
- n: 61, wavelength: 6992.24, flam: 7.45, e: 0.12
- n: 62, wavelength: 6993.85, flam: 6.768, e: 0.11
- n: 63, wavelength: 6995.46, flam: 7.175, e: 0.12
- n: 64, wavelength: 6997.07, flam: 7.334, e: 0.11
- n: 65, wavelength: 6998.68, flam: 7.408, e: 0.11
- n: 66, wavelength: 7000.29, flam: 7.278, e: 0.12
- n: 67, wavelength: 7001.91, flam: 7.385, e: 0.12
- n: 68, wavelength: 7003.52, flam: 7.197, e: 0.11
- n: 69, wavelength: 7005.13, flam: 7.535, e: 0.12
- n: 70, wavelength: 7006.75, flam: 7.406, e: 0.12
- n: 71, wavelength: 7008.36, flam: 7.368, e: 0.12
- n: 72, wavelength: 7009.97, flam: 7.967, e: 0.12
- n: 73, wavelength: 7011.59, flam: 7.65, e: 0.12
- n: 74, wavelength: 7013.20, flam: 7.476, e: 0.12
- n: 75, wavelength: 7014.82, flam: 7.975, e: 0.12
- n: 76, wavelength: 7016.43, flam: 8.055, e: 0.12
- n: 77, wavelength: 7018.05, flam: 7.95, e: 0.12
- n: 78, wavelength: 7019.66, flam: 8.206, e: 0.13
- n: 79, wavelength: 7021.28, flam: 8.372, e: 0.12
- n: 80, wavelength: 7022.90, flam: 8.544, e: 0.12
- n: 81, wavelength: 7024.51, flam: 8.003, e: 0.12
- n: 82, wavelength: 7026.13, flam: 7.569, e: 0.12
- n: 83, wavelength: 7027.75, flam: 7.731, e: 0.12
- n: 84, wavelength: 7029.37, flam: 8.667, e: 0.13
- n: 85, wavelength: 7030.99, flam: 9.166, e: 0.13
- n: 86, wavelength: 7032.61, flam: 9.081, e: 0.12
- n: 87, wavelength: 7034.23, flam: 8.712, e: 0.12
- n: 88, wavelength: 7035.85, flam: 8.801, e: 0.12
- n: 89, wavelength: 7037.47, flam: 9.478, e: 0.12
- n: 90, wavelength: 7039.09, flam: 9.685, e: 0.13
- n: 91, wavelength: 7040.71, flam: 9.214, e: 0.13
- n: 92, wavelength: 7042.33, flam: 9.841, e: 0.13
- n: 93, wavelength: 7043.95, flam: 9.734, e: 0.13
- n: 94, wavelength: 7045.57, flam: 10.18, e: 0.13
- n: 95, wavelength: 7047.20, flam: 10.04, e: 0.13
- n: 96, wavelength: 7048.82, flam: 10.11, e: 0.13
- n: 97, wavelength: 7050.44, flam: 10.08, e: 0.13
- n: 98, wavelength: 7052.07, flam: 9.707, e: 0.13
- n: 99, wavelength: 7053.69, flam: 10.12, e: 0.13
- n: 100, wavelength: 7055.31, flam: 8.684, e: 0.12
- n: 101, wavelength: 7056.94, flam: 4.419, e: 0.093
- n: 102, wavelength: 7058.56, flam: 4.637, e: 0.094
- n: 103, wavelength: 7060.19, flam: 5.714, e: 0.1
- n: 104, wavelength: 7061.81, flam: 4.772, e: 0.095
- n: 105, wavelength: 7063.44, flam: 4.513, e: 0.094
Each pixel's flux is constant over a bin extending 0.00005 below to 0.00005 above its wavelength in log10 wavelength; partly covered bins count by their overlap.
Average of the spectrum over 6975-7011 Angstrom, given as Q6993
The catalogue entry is 7.27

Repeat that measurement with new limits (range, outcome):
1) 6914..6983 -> 6.02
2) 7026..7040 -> 8.82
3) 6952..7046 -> 7.61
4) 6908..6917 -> 5.14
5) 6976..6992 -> 7.22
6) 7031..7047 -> 9.42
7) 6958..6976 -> 6.65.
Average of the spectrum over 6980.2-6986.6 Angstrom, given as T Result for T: 7.2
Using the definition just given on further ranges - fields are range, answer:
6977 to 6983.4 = 7.08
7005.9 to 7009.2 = 7.4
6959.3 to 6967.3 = 6.57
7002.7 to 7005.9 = 7.38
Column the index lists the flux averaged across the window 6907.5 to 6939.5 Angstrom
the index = 5.09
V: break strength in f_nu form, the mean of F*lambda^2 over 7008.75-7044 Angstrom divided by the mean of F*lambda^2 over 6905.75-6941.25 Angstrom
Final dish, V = 1.72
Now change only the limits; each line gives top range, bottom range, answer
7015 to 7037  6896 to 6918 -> 1.82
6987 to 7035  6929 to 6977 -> 1.27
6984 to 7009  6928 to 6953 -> 1.27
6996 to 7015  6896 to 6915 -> 1.64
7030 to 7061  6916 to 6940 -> 1.78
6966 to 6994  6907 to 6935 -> 1.43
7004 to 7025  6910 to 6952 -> 1.48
